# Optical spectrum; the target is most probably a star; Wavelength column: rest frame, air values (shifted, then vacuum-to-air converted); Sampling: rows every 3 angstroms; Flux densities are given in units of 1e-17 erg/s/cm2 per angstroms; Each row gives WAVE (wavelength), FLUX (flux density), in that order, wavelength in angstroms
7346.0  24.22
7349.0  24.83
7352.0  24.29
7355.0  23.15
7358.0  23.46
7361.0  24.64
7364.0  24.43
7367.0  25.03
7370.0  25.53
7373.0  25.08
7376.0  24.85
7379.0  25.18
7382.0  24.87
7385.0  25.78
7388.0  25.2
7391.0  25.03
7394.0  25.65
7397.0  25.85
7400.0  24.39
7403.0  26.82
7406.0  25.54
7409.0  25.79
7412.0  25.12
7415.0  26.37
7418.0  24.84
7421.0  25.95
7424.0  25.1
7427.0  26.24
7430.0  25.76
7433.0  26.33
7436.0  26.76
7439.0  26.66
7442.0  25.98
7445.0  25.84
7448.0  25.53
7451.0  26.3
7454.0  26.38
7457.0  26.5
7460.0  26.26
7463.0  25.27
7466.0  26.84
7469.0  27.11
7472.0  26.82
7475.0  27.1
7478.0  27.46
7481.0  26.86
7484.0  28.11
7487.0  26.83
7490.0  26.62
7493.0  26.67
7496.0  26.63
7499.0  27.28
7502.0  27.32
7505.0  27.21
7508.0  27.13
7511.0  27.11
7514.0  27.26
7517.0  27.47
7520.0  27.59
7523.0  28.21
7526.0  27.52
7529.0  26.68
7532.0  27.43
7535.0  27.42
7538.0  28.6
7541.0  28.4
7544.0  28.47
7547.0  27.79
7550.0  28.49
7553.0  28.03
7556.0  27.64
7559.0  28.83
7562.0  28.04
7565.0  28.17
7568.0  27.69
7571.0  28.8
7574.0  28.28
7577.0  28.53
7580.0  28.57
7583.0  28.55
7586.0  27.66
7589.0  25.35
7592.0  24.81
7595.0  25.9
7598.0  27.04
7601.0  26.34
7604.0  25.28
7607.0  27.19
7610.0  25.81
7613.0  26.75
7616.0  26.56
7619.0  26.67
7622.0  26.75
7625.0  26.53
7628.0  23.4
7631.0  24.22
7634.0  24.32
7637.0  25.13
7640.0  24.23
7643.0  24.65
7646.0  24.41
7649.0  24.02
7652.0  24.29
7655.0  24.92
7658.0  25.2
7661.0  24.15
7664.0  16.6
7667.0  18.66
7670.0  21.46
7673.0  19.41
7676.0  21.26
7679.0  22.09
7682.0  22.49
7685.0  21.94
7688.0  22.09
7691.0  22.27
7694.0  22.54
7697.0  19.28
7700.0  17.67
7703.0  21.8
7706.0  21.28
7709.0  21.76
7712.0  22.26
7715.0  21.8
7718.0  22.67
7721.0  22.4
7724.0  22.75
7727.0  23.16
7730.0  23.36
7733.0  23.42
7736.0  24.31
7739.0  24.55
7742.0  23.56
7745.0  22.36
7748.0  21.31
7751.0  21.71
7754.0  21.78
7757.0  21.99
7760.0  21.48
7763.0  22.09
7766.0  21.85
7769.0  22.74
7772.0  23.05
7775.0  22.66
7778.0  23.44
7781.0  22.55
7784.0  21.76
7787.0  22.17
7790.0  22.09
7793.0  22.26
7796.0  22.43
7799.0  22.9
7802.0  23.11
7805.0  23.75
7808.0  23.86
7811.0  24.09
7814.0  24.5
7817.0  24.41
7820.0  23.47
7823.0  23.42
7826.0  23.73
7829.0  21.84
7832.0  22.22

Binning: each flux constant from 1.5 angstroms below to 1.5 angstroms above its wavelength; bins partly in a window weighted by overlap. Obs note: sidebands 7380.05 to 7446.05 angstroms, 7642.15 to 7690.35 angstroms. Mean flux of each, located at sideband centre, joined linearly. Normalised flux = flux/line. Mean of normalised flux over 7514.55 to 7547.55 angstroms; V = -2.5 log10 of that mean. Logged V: -0.15 mag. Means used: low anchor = 25.7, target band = 27.8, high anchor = 22.3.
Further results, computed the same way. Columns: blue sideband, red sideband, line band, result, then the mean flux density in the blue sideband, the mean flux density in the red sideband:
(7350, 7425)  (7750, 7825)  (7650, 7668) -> 0.05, 25.1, 22.8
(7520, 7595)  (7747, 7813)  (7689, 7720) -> 0.14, 27.8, 22.5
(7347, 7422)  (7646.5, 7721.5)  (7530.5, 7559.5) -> -0.20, 25.1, 21.8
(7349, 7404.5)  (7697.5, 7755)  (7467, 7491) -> -0.13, 25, 22.3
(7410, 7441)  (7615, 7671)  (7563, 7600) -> -0.12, 25.9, 24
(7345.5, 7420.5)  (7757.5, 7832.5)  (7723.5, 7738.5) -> -0.01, 25.1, 22.9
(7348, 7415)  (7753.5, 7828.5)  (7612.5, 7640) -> -0.08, 25.1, 22.9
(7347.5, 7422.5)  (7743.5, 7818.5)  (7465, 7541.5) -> -0.12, 25.1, 22.7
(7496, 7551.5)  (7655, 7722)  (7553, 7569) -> -0.07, 27.6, 21.5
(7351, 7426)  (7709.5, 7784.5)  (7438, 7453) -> -0.06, 25.1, 22.6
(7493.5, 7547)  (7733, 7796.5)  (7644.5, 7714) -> 0.12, 27.5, 22.5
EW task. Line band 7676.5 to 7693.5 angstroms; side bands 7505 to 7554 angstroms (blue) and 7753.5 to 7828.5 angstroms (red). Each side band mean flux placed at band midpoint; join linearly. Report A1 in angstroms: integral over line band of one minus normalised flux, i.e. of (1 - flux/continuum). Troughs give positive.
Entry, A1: 1.8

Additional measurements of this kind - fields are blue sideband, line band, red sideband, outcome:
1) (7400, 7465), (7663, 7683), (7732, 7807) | 2.8 angstroms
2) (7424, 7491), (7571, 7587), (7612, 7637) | -1.6 angstroms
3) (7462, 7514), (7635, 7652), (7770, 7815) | 0.3 angstroms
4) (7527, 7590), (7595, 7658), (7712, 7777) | 1.5 angstroms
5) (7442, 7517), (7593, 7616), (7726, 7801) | -1.3 angstroms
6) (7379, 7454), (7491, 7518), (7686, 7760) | -2.6 angstroms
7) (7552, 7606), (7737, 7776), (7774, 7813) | 2.0 angstroms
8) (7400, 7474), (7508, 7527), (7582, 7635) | -1.0 angstroms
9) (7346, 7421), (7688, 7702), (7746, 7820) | 1.5 angstroms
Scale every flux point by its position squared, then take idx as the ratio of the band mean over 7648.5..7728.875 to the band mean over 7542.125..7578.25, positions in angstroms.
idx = 0.8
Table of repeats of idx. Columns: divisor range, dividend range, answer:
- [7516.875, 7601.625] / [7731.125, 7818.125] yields 0.87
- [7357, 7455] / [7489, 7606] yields 1.12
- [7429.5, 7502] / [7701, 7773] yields 0.91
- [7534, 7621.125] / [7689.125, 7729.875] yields 0.82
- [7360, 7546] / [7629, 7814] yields 0.92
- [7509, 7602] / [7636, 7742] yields 0.84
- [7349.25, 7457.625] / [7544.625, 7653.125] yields 1.10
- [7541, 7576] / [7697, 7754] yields 0.82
